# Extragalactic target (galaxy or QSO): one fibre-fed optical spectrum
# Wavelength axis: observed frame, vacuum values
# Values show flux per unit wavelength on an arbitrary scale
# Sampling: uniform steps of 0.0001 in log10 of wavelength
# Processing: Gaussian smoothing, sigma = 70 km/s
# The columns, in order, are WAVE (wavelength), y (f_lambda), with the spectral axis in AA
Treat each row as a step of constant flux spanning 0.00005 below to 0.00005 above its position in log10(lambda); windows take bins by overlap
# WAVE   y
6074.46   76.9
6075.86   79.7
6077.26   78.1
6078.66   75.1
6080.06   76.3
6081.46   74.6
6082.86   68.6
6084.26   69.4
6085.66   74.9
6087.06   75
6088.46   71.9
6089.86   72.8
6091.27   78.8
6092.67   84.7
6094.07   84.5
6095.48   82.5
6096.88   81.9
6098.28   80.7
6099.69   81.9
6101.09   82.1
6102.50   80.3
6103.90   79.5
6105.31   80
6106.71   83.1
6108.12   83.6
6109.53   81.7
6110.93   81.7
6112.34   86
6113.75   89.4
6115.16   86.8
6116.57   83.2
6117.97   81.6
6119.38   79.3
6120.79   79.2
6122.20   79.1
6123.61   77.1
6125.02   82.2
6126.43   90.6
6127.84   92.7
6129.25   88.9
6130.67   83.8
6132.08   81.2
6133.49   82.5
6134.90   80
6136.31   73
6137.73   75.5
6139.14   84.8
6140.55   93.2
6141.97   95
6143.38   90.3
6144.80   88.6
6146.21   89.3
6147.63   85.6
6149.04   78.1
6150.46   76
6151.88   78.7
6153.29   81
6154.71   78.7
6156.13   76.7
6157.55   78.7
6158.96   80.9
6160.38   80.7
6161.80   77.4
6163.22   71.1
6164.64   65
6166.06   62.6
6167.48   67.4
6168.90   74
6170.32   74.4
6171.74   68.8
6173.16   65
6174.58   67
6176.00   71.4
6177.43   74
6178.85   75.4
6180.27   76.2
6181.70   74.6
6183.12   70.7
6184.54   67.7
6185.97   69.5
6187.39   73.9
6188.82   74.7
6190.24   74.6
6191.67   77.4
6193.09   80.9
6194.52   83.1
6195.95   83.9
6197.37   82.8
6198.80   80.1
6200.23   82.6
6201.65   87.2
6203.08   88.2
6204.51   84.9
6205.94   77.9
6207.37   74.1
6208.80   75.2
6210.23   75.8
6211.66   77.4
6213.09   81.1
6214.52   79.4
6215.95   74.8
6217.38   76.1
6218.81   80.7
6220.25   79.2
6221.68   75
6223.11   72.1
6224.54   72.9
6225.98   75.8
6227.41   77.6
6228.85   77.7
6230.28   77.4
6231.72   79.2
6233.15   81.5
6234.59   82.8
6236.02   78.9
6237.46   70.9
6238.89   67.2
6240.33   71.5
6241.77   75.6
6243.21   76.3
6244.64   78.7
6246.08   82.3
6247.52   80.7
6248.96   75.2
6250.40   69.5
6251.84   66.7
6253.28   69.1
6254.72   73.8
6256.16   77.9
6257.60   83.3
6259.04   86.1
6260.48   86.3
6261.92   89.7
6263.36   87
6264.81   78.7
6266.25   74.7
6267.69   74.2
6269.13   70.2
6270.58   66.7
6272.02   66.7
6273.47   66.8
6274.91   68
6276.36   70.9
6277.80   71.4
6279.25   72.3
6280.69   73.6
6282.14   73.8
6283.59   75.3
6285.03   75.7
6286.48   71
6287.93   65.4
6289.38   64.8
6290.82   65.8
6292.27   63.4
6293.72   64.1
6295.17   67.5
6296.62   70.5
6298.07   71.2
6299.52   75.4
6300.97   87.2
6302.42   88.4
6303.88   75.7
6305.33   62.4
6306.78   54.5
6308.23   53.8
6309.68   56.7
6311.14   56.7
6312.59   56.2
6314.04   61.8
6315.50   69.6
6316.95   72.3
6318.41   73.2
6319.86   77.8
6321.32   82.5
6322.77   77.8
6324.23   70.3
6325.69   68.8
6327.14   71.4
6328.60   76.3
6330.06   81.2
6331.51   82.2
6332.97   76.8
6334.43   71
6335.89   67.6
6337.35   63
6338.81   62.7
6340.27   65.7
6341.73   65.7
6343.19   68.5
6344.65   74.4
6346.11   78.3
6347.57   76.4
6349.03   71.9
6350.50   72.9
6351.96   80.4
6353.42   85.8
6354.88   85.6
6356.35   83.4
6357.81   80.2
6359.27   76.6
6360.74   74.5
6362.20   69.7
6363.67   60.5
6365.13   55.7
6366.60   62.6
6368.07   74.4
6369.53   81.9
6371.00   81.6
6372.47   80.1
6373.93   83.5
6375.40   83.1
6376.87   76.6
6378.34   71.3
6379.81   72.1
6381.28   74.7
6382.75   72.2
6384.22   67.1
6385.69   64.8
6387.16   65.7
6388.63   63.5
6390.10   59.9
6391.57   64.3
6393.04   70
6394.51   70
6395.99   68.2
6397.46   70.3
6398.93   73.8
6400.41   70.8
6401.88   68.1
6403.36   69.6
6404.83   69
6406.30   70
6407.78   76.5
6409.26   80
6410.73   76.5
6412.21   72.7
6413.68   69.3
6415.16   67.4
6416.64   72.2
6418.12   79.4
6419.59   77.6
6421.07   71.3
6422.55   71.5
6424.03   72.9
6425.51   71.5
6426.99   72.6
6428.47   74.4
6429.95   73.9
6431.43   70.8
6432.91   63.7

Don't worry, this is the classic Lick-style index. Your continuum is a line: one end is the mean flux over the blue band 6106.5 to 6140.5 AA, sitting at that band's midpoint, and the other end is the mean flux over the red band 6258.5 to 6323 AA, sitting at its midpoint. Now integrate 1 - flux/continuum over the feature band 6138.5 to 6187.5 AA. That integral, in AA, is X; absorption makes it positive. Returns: 2.2 AA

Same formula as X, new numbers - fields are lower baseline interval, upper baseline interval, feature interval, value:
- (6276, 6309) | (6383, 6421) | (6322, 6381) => -3.2 AA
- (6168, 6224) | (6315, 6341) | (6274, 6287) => 0.3 AA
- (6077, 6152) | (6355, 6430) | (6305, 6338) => 2.5 AA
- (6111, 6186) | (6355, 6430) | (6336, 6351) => 0.8 AA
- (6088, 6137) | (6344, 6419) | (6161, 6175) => 1.9 AA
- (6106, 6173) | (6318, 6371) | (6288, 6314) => 3.0 AA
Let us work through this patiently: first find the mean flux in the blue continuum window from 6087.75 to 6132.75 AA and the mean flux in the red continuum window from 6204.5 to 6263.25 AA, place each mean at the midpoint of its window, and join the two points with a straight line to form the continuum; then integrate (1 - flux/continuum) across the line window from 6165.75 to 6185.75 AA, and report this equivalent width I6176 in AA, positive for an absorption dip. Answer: 2.2 AA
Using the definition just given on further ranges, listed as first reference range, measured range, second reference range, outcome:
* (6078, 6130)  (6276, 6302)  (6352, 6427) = 1.44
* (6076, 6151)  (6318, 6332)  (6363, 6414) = -0.49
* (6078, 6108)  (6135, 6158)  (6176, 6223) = -1.41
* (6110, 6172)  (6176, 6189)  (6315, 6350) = 1.02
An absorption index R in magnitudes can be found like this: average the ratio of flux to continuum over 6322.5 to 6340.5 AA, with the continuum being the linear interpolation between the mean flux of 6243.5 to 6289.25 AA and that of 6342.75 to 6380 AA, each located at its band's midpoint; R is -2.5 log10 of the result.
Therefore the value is 0.05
